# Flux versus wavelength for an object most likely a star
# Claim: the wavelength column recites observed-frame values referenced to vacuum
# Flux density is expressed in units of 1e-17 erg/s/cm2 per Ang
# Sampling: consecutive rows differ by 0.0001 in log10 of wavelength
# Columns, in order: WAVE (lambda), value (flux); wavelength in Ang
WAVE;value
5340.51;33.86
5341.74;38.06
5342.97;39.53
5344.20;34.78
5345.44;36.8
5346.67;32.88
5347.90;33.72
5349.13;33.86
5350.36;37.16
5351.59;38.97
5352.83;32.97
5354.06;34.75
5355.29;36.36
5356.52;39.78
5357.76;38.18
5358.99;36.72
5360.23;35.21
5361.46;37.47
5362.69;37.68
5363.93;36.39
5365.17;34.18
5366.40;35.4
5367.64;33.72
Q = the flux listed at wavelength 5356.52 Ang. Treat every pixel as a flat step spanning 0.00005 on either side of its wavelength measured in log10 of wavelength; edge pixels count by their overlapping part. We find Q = 39.78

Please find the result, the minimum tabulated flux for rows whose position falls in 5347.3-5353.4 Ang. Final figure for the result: 32.97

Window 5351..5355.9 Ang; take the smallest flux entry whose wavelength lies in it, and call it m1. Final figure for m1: 32.97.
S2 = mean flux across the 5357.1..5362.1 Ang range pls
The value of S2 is 36.9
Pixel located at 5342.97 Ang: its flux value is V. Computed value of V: 39.53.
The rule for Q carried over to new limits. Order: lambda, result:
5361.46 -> 37.47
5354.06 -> 34.75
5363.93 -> 36.39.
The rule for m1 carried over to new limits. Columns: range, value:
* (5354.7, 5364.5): 35.21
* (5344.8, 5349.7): 32.88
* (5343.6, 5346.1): 34.78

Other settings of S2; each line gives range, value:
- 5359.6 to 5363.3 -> 36.8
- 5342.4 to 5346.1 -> 36.9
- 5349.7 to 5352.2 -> 38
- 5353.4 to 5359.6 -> 37.2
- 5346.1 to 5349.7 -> 33.5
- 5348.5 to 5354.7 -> 35.6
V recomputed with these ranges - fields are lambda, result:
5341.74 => 38.06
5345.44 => 36.8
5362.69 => 37.68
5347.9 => 33.72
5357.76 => 38.18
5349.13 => 33.86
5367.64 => 33.72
